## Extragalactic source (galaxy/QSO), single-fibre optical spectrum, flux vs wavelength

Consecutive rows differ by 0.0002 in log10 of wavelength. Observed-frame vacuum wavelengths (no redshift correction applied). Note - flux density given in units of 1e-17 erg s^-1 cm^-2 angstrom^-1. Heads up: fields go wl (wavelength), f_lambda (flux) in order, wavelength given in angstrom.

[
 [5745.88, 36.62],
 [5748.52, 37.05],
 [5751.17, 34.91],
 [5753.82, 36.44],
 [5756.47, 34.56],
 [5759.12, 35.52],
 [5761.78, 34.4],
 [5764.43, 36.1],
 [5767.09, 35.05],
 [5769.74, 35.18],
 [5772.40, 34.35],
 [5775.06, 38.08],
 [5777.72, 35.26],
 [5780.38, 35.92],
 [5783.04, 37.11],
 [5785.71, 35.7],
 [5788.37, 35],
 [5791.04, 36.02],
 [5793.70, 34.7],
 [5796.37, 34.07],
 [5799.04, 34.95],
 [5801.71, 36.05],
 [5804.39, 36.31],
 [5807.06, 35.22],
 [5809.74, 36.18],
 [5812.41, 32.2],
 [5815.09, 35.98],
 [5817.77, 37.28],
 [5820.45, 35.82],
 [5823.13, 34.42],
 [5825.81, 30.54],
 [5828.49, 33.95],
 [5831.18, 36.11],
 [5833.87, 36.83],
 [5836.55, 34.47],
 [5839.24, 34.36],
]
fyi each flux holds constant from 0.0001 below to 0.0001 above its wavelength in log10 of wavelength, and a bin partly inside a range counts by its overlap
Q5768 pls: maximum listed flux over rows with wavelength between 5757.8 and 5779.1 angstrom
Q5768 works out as 38.08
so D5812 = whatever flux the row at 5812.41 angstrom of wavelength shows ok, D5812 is 32.2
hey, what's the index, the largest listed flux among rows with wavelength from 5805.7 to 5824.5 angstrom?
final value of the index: 37.28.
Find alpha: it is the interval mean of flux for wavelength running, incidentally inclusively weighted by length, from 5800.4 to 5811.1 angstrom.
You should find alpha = 35.9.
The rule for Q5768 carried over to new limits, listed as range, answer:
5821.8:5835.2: 36.83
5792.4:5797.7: 34.7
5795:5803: 36.05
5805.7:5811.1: 36.18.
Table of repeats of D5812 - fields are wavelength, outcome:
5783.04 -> 37.11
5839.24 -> 34.36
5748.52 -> 37.05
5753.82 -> 36.44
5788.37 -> 35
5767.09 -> 35.05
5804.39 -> 36.31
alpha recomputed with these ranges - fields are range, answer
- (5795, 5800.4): 34.5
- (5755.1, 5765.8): 35.1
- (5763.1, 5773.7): 35.2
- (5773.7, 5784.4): 36.6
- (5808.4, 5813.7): 34.2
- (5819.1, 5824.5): 35.1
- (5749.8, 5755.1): 35.7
